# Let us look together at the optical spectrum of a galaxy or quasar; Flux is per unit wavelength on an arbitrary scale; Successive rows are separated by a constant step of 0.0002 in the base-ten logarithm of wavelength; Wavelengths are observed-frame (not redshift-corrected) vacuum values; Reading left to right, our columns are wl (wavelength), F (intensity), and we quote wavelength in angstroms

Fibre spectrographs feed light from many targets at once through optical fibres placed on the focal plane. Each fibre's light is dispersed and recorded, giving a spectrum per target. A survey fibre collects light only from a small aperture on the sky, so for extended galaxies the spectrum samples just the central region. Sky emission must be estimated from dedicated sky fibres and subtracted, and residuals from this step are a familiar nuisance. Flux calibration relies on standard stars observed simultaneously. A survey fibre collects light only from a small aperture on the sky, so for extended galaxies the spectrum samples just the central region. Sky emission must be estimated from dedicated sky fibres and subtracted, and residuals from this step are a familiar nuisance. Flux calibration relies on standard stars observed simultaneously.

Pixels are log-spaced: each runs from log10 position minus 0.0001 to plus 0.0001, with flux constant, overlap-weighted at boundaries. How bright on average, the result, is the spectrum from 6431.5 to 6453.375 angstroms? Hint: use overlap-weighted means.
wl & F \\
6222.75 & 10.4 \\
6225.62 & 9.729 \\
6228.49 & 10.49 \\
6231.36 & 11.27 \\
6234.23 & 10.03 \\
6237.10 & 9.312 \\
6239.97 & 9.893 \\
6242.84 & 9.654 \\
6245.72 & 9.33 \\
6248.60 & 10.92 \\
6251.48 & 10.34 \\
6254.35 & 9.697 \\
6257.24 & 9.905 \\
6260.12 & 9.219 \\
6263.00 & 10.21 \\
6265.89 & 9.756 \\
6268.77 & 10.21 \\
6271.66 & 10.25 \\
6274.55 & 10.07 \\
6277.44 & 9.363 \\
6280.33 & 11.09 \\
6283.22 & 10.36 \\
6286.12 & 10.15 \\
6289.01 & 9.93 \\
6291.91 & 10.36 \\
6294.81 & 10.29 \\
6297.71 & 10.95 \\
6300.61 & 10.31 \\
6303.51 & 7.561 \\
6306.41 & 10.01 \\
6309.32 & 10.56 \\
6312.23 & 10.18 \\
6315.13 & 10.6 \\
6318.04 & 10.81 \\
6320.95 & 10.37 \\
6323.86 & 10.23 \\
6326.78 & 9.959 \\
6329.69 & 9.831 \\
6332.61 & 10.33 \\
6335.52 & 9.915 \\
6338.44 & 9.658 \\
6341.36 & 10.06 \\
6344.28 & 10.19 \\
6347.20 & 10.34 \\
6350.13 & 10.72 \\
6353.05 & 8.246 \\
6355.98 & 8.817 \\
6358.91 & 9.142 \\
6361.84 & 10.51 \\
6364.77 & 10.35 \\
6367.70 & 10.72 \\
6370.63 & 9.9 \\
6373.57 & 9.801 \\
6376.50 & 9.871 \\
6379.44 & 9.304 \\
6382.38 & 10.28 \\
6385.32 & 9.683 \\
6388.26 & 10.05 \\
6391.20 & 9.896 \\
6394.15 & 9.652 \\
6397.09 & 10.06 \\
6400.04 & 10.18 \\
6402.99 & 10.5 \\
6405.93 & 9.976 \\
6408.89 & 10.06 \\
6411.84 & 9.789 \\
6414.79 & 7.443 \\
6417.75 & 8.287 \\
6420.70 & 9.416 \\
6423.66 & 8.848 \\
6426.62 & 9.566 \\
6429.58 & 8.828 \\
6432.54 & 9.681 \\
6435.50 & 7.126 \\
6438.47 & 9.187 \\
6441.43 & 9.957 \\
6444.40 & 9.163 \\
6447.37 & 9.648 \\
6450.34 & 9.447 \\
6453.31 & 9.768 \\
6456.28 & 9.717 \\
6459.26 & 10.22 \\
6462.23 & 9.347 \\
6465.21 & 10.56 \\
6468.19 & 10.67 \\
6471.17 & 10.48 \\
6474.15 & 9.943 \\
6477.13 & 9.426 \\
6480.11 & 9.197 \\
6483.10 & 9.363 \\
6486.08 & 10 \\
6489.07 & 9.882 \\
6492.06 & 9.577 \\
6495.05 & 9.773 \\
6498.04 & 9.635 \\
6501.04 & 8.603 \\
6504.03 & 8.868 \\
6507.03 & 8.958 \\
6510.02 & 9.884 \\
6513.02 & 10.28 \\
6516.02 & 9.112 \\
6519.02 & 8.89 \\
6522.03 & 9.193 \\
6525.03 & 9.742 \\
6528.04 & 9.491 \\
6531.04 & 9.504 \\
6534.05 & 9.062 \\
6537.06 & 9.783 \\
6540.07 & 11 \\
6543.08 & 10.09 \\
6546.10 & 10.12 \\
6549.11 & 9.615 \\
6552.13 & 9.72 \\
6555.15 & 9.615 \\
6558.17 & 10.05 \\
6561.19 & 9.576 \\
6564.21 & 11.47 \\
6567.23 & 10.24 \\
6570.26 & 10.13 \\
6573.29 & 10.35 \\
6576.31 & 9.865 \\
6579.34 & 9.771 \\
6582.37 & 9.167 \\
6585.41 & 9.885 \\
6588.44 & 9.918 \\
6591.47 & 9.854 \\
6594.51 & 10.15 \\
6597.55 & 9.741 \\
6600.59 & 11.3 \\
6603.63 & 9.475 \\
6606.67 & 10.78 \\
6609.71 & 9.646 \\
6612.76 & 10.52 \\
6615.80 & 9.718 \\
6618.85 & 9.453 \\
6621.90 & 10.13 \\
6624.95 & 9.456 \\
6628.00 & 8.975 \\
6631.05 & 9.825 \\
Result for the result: 9.2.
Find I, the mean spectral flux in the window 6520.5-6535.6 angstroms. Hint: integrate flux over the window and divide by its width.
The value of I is 9.4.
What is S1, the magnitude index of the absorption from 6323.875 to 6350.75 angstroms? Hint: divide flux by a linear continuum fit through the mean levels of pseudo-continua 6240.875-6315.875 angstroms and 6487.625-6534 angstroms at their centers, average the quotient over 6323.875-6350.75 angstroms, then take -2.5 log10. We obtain -0.02 mag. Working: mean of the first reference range 10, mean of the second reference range 9.41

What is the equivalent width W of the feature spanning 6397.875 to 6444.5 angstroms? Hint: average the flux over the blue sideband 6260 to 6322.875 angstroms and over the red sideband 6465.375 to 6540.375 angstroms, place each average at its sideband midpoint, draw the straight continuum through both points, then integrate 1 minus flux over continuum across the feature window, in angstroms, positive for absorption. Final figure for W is 2.6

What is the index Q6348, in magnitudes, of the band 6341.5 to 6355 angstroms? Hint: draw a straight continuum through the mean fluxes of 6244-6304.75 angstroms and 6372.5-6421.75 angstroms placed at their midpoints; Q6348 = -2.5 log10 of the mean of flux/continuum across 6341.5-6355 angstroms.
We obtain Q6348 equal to -0.01 mag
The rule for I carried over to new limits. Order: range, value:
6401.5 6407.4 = 10.3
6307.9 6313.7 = 10.4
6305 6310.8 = 10.3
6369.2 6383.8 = 9.83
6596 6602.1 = 10.5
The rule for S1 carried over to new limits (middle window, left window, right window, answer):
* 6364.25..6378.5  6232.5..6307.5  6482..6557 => -0.029 mag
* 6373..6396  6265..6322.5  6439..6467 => 0.011 mag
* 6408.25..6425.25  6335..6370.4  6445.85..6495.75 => 0.107 mag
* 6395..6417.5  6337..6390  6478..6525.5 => 0.011 mag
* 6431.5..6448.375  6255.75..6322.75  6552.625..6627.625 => 0.108 mag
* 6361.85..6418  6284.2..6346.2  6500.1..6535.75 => -0.001 mag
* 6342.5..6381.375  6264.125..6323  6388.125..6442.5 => -0.014 mag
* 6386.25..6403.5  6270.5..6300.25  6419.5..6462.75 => -0.045 mag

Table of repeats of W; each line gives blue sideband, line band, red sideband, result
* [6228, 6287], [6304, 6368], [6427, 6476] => -0.91 angstroms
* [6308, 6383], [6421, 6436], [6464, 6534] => 1.26 angstroms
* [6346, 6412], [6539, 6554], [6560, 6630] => -0.16 angstroms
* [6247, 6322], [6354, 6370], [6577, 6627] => 0.36 angstroms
